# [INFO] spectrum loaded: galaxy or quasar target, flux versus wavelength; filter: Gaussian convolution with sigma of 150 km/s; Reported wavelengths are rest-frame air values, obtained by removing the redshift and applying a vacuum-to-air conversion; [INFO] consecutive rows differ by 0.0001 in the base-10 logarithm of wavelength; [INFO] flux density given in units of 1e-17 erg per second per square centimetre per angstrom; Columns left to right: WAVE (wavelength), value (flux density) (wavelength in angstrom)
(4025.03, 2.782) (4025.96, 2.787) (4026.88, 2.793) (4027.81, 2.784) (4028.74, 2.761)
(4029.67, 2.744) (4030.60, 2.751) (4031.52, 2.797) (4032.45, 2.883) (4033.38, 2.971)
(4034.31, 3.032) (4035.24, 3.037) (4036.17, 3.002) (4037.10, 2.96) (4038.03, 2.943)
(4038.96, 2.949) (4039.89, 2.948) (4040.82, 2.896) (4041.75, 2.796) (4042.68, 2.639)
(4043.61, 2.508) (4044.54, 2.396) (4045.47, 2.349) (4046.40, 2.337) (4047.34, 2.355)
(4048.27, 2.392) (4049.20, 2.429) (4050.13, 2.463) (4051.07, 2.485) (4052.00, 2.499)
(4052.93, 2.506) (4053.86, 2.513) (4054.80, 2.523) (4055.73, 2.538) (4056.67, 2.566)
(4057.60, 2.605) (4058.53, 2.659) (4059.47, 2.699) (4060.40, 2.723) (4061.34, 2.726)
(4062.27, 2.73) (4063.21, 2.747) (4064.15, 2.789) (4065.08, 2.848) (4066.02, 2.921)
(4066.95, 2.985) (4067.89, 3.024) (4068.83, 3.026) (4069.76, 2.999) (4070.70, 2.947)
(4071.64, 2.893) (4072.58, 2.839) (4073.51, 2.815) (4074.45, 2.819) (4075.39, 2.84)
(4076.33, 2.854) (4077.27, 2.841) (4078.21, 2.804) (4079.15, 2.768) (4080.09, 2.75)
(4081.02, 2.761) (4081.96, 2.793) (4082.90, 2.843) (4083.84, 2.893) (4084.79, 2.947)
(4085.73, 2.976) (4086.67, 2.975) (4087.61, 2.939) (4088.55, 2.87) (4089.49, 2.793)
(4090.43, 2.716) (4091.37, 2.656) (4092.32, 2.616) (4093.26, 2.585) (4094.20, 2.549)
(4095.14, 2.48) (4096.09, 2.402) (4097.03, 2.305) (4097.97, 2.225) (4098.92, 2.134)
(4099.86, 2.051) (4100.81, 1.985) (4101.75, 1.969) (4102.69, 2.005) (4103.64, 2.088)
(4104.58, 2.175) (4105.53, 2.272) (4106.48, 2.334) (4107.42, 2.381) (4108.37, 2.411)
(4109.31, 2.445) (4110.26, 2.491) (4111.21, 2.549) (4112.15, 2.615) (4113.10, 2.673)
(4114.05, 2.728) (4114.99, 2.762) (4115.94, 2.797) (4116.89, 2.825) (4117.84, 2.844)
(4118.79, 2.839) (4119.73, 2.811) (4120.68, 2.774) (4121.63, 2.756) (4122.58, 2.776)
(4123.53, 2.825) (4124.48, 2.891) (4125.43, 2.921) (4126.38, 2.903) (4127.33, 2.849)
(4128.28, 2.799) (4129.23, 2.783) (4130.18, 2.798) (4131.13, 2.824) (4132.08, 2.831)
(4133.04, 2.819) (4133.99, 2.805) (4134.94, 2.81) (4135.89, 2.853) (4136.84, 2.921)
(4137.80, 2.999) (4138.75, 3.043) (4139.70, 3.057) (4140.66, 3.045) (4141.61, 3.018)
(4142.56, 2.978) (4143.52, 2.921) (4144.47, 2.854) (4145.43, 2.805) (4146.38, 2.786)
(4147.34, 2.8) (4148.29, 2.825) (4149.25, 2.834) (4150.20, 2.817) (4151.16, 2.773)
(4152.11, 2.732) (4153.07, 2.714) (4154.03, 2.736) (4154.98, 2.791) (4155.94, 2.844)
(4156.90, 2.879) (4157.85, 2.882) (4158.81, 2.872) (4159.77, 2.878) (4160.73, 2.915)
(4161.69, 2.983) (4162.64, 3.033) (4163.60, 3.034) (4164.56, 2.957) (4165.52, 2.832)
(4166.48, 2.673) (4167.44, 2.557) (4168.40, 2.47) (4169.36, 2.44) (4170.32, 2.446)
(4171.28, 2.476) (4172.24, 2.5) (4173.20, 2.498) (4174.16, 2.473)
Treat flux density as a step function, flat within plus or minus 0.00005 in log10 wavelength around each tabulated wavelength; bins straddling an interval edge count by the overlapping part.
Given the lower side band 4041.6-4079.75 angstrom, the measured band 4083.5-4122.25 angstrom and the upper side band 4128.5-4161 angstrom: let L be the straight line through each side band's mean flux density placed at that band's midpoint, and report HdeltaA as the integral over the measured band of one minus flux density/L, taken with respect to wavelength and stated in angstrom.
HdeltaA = 3.09 angstrom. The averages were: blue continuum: 2.69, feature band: 2.55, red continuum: 2.86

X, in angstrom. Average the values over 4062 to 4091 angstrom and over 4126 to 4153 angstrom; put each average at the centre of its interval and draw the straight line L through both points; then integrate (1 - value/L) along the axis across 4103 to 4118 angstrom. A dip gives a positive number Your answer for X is 1.84 angstrom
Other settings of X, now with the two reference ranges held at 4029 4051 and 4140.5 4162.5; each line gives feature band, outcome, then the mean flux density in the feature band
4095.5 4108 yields 2.7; 2.18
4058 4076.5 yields -0.6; 2.84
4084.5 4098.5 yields 0.6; 2.66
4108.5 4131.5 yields 0.5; 2.76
